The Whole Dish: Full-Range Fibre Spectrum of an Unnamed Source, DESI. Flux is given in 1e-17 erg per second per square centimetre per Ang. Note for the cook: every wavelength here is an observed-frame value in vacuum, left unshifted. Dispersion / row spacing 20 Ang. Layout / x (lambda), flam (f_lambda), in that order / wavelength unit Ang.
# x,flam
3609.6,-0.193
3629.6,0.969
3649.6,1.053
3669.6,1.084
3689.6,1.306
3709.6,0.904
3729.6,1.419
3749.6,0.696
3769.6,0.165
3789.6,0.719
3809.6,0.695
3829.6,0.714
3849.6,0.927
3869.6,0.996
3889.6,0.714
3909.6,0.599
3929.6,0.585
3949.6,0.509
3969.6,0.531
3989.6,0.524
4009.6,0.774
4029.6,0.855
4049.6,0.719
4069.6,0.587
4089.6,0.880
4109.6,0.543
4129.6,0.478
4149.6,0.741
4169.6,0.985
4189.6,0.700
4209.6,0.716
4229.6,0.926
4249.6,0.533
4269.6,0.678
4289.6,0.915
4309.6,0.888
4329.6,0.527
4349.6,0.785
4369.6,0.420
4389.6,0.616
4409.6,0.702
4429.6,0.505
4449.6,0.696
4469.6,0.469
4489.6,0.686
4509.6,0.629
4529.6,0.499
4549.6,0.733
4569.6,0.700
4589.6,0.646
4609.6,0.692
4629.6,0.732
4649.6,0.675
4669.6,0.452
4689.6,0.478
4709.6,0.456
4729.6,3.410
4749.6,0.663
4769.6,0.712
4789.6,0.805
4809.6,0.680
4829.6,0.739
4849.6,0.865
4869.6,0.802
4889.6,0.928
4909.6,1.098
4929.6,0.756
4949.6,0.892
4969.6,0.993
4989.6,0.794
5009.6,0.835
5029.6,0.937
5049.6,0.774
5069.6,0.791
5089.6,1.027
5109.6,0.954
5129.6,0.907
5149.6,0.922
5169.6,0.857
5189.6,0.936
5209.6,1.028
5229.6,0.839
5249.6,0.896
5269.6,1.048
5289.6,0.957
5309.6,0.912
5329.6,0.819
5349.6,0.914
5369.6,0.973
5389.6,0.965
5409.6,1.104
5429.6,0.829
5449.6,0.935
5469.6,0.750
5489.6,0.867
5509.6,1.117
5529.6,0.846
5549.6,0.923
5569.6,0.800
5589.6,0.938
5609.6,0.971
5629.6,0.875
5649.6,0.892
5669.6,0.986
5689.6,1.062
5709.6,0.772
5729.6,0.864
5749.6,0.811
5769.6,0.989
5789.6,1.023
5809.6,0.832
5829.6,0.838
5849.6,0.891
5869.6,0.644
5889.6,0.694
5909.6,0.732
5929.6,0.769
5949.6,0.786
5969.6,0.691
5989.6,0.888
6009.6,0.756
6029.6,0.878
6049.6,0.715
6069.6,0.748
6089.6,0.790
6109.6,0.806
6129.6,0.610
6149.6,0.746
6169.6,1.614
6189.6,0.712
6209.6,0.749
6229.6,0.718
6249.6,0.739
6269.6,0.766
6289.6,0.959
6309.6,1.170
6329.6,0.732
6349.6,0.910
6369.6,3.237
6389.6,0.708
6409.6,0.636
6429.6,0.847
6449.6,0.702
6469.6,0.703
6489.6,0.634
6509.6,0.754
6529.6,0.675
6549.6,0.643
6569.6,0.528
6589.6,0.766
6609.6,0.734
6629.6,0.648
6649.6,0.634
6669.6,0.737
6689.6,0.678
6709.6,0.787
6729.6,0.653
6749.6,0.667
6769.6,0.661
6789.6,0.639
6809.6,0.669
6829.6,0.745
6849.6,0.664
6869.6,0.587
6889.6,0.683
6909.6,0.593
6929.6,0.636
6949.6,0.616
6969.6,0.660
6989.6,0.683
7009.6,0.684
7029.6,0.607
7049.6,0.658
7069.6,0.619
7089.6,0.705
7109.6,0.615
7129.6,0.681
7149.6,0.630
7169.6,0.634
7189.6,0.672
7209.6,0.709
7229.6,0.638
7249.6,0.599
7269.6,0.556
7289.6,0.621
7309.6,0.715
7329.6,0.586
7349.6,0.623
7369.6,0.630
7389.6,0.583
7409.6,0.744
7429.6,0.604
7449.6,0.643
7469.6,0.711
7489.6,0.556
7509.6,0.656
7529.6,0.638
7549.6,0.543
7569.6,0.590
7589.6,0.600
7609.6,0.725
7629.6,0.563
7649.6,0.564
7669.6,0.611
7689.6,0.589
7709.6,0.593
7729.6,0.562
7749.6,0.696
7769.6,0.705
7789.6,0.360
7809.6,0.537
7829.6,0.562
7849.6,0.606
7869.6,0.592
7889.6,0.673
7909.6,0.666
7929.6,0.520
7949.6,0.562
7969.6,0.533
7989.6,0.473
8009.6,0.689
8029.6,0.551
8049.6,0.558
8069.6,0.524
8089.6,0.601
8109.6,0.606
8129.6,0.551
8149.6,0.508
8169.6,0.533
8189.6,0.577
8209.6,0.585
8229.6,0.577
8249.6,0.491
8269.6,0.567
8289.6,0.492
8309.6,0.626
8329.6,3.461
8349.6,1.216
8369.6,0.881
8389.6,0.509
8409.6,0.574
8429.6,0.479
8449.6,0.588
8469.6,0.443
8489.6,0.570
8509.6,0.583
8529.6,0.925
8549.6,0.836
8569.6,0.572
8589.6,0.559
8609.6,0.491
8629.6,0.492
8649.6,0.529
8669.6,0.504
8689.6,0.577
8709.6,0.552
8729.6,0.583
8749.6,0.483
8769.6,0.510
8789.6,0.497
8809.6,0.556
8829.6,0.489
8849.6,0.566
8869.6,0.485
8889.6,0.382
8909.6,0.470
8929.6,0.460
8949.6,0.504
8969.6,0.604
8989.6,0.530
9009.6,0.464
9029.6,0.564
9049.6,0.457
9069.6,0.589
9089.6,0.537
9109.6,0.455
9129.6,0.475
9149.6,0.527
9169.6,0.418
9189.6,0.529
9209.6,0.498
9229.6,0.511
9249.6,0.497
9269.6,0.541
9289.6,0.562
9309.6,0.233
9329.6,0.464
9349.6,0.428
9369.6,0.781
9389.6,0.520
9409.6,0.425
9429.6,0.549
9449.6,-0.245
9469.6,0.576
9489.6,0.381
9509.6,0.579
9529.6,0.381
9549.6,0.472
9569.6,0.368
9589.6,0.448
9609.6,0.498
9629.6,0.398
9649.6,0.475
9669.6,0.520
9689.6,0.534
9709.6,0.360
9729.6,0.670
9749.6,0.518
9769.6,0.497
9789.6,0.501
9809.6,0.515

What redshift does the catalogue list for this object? 0.27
